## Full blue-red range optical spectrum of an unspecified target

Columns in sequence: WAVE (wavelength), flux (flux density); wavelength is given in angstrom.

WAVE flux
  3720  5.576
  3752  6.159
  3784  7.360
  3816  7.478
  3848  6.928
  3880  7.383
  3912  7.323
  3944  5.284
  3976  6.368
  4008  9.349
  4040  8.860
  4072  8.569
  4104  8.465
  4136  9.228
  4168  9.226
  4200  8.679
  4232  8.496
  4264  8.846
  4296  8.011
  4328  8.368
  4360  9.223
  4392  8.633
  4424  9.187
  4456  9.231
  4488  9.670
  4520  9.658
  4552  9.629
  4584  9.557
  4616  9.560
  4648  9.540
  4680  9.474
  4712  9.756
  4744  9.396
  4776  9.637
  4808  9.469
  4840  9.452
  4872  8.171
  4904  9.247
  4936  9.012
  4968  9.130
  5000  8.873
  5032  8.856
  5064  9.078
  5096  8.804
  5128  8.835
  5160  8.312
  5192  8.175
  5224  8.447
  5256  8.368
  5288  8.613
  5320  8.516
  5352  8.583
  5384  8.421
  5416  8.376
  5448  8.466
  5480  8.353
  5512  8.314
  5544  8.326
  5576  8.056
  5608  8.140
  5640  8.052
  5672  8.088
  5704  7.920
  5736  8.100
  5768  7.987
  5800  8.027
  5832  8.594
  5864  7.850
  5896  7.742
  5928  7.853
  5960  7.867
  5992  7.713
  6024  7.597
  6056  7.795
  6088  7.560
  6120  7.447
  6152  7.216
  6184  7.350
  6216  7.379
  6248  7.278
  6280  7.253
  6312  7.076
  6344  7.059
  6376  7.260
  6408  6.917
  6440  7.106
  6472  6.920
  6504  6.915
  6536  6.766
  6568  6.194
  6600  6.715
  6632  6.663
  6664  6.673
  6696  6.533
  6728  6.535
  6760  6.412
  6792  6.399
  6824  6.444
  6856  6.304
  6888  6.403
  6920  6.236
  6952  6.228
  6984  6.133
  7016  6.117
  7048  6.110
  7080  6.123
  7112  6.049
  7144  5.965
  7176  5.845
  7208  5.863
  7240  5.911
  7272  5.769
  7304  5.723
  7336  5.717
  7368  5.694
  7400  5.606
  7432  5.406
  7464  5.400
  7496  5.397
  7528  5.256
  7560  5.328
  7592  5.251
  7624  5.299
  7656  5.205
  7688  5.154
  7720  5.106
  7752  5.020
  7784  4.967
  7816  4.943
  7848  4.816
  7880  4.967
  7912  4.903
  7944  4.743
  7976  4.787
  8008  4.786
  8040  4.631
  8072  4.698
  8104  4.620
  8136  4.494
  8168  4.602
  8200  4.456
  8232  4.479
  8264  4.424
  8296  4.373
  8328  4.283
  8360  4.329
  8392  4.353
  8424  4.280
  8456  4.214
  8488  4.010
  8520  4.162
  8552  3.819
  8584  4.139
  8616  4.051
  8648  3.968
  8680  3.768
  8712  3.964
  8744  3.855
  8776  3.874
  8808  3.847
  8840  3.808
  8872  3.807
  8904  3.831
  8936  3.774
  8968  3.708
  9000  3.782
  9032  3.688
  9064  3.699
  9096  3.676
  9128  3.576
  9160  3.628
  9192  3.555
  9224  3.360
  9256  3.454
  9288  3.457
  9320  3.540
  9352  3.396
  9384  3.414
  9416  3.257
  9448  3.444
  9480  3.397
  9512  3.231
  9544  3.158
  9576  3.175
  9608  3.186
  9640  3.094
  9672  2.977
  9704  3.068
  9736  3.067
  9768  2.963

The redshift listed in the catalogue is 0.000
